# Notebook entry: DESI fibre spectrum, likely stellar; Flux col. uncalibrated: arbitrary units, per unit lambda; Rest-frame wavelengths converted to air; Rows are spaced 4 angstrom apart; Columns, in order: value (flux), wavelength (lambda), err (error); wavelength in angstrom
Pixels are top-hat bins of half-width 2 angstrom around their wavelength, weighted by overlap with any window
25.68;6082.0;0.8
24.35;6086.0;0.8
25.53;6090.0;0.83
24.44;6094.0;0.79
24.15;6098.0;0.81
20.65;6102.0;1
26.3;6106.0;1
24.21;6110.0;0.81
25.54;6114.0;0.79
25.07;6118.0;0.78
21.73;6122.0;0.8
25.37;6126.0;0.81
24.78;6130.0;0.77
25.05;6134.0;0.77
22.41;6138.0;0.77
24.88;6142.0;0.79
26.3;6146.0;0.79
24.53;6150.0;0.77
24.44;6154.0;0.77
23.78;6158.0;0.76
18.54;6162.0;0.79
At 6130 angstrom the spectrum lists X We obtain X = 24.78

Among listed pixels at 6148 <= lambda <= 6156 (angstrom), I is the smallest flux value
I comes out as 24.44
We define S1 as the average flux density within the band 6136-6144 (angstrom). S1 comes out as 23.6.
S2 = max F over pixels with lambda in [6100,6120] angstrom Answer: 26.3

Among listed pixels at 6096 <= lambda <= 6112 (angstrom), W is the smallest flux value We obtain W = 20.65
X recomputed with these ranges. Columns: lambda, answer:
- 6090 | 25.53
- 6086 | 24.35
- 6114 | 25.54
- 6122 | 21.73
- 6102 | 20.65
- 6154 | 24.44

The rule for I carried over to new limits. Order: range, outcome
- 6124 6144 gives 22.41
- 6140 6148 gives 24.88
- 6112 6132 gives 21.73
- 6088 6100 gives 24.15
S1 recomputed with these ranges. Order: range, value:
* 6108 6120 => 24.9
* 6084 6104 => 23.8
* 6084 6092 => 24.9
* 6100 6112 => 23.7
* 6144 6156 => 25.1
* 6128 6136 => 24.9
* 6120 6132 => 24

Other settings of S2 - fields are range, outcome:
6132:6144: 25.05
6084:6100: 25.53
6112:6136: 25.54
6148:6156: 24.53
